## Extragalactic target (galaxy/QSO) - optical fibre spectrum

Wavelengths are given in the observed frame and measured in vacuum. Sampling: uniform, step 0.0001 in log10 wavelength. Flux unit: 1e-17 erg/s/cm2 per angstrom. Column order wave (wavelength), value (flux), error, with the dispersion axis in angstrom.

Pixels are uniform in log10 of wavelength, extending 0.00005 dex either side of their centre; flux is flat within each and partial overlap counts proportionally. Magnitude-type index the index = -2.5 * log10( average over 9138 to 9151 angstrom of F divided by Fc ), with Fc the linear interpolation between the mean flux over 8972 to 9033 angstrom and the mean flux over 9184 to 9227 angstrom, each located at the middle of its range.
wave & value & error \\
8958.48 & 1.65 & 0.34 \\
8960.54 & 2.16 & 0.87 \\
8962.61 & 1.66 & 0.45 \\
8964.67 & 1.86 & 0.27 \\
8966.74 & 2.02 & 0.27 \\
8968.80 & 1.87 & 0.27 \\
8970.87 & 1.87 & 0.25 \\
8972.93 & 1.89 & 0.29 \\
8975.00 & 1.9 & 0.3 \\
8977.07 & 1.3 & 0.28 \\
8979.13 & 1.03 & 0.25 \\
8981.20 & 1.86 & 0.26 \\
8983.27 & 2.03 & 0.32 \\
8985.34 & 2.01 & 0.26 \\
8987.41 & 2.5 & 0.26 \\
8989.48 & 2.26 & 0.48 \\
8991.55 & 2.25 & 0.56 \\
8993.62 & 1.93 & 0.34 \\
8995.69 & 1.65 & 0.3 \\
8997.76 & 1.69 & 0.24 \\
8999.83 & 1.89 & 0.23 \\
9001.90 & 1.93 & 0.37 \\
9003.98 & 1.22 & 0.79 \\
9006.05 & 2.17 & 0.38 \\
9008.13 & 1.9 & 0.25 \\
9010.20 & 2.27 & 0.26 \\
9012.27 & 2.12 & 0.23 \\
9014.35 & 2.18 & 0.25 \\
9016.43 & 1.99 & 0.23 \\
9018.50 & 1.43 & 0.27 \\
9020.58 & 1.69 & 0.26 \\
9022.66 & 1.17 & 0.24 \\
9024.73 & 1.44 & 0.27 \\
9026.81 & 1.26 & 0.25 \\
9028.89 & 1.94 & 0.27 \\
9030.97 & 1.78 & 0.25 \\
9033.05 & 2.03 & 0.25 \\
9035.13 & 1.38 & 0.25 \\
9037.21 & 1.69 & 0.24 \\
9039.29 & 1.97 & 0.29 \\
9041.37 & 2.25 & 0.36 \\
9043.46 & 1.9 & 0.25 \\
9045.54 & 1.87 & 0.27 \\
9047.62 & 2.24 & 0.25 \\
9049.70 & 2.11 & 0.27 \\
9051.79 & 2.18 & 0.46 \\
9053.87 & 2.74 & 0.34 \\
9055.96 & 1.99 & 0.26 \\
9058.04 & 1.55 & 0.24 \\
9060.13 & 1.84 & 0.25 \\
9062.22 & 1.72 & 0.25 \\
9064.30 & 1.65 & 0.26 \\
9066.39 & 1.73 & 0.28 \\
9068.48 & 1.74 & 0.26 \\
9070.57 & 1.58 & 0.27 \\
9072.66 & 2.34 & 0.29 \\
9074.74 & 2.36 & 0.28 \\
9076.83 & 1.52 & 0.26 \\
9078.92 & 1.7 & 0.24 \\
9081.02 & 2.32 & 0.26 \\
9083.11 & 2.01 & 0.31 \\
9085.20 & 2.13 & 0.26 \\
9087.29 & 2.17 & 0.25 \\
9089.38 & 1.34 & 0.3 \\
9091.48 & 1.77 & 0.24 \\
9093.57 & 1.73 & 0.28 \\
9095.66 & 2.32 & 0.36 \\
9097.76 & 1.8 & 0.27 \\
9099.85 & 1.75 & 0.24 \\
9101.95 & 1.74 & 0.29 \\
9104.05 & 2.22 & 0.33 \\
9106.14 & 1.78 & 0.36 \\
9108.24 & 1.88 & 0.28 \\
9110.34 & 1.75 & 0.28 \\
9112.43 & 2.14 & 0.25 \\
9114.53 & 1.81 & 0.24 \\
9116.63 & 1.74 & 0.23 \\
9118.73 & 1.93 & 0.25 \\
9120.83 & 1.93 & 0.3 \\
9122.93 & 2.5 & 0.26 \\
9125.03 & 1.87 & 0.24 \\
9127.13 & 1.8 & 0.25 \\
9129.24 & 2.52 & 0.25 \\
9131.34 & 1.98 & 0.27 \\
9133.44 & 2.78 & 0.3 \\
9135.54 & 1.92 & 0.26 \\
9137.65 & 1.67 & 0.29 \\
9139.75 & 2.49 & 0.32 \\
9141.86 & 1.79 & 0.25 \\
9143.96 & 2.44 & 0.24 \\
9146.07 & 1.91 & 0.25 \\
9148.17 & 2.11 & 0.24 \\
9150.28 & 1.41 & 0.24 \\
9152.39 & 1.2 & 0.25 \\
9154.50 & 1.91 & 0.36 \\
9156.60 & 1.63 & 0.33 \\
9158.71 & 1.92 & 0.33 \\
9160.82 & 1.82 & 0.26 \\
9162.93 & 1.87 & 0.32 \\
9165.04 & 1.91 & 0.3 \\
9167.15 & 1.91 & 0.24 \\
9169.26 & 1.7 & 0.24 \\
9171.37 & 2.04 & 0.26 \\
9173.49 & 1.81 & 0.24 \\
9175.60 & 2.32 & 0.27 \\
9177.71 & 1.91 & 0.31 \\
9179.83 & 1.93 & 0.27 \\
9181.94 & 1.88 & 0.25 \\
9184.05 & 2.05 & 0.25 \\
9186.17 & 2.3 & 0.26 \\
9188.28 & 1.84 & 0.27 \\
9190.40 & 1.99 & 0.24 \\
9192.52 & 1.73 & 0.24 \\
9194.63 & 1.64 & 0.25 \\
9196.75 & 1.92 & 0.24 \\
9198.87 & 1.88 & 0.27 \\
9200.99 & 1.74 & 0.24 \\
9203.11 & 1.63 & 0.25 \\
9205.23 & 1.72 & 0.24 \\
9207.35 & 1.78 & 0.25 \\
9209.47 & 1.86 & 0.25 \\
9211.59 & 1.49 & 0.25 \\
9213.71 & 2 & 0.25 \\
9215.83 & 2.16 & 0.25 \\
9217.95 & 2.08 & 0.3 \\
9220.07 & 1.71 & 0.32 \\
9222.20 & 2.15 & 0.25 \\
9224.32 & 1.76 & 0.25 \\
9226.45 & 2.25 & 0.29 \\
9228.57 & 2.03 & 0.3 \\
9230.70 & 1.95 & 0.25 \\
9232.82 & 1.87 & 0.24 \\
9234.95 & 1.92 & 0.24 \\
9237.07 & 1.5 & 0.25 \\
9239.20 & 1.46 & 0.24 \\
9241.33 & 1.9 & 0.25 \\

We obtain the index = -0.09 mag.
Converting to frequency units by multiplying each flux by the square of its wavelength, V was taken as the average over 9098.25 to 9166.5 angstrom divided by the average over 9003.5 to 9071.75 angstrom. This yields 1.07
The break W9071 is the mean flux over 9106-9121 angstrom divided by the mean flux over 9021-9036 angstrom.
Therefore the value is 1.2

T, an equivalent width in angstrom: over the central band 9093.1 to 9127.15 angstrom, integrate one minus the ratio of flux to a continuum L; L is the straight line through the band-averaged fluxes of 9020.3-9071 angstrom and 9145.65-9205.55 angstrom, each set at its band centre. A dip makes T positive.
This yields -1.74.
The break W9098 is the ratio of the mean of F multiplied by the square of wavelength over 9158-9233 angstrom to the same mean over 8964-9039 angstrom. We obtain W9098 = 1.1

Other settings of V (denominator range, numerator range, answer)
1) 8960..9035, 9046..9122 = 1.07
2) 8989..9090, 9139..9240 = 1.03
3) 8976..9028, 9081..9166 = 1.10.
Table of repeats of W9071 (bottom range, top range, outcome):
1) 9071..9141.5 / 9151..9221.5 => 0.93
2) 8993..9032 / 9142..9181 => 1.06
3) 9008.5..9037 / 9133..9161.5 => 1.09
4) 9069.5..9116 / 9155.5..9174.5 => 0.96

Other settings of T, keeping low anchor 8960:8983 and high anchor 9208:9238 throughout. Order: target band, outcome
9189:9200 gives 0.4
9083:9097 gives -0.6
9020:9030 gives 1.7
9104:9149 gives -4.5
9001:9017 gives -1.7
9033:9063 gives -2.6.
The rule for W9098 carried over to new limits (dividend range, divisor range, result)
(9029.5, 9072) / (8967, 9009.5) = 1.03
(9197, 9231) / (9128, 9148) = 0.89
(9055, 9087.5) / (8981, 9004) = 0.98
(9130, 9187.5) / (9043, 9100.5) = 1.03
